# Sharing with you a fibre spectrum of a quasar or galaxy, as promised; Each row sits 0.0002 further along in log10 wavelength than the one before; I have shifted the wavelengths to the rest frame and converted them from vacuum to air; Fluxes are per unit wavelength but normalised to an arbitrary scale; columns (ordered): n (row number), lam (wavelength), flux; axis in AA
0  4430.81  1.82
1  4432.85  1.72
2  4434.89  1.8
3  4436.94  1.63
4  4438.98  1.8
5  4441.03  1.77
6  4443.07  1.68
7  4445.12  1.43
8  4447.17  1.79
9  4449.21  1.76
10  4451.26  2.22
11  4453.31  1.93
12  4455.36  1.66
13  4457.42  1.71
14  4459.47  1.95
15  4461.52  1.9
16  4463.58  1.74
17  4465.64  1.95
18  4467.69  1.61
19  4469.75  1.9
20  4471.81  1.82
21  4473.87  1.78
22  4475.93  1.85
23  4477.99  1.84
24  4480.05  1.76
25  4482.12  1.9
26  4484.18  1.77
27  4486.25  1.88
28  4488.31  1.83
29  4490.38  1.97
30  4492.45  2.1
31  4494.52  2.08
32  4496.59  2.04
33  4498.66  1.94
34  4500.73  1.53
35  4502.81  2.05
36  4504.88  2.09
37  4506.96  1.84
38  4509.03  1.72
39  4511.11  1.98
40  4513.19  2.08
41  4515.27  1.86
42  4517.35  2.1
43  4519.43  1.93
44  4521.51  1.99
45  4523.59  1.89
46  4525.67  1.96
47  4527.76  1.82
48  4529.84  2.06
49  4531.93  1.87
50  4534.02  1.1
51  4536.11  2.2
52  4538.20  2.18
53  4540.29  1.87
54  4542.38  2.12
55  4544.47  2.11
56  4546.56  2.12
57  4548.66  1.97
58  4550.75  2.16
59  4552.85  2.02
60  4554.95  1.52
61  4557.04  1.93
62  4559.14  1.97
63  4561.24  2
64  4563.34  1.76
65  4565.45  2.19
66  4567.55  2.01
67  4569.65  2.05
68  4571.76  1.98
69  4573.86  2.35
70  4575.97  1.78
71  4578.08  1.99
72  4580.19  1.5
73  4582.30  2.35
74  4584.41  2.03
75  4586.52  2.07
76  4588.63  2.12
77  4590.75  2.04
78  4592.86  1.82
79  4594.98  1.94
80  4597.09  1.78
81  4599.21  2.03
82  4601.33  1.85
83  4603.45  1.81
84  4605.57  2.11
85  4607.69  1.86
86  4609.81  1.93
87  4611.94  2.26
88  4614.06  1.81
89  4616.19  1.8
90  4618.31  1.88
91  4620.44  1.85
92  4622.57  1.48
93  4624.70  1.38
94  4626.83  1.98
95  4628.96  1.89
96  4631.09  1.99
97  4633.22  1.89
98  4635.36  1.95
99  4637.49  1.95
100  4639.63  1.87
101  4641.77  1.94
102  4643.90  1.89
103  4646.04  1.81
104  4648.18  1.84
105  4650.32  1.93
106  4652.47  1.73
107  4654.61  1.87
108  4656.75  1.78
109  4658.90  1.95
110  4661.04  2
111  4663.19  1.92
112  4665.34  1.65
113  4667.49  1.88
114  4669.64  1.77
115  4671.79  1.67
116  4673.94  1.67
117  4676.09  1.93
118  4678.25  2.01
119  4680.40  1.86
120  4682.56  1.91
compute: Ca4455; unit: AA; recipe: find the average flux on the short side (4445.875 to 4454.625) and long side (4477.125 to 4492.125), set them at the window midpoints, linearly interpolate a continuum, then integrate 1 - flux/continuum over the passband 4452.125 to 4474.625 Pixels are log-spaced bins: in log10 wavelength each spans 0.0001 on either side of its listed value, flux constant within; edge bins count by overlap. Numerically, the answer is 0.8 AA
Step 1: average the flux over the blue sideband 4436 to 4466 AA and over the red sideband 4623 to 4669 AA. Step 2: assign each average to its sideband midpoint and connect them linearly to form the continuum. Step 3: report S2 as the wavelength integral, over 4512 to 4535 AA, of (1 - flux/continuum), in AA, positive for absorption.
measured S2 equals -0.8 AA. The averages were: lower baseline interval 1.79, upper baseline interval 1.86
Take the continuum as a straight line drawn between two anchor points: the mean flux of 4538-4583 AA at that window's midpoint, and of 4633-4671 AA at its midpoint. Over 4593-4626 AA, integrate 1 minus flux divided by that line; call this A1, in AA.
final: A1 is 1.25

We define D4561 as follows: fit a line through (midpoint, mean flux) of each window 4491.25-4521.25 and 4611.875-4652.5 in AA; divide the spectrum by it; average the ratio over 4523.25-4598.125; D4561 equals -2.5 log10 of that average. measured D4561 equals -0.031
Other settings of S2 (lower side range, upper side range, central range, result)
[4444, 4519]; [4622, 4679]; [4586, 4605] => -0.9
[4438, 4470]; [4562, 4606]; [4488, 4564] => -1.8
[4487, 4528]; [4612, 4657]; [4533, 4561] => -0.5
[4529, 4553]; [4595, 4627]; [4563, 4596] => -1.6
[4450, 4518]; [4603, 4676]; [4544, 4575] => -2.2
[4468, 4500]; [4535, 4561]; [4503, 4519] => -0.1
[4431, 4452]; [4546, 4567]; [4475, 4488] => 0.0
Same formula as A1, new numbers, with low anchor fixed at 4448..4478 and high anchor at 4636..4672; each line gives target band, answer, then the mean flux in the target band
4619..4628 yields 0.8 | 1.68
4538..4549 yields -1.3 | 2.06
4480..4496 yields -0.7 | 1.92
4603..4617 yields -0.7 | 1.95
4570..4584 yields -1.1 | 2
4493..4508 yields -0.8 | 1.94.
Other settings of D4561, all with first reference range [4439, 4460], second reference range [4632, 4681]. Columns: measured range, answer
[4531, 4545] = -0.06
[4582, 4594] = -0.12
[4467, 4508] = -0.05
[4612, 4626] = 0.06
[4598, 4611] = -0.05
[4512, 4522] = -0.10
